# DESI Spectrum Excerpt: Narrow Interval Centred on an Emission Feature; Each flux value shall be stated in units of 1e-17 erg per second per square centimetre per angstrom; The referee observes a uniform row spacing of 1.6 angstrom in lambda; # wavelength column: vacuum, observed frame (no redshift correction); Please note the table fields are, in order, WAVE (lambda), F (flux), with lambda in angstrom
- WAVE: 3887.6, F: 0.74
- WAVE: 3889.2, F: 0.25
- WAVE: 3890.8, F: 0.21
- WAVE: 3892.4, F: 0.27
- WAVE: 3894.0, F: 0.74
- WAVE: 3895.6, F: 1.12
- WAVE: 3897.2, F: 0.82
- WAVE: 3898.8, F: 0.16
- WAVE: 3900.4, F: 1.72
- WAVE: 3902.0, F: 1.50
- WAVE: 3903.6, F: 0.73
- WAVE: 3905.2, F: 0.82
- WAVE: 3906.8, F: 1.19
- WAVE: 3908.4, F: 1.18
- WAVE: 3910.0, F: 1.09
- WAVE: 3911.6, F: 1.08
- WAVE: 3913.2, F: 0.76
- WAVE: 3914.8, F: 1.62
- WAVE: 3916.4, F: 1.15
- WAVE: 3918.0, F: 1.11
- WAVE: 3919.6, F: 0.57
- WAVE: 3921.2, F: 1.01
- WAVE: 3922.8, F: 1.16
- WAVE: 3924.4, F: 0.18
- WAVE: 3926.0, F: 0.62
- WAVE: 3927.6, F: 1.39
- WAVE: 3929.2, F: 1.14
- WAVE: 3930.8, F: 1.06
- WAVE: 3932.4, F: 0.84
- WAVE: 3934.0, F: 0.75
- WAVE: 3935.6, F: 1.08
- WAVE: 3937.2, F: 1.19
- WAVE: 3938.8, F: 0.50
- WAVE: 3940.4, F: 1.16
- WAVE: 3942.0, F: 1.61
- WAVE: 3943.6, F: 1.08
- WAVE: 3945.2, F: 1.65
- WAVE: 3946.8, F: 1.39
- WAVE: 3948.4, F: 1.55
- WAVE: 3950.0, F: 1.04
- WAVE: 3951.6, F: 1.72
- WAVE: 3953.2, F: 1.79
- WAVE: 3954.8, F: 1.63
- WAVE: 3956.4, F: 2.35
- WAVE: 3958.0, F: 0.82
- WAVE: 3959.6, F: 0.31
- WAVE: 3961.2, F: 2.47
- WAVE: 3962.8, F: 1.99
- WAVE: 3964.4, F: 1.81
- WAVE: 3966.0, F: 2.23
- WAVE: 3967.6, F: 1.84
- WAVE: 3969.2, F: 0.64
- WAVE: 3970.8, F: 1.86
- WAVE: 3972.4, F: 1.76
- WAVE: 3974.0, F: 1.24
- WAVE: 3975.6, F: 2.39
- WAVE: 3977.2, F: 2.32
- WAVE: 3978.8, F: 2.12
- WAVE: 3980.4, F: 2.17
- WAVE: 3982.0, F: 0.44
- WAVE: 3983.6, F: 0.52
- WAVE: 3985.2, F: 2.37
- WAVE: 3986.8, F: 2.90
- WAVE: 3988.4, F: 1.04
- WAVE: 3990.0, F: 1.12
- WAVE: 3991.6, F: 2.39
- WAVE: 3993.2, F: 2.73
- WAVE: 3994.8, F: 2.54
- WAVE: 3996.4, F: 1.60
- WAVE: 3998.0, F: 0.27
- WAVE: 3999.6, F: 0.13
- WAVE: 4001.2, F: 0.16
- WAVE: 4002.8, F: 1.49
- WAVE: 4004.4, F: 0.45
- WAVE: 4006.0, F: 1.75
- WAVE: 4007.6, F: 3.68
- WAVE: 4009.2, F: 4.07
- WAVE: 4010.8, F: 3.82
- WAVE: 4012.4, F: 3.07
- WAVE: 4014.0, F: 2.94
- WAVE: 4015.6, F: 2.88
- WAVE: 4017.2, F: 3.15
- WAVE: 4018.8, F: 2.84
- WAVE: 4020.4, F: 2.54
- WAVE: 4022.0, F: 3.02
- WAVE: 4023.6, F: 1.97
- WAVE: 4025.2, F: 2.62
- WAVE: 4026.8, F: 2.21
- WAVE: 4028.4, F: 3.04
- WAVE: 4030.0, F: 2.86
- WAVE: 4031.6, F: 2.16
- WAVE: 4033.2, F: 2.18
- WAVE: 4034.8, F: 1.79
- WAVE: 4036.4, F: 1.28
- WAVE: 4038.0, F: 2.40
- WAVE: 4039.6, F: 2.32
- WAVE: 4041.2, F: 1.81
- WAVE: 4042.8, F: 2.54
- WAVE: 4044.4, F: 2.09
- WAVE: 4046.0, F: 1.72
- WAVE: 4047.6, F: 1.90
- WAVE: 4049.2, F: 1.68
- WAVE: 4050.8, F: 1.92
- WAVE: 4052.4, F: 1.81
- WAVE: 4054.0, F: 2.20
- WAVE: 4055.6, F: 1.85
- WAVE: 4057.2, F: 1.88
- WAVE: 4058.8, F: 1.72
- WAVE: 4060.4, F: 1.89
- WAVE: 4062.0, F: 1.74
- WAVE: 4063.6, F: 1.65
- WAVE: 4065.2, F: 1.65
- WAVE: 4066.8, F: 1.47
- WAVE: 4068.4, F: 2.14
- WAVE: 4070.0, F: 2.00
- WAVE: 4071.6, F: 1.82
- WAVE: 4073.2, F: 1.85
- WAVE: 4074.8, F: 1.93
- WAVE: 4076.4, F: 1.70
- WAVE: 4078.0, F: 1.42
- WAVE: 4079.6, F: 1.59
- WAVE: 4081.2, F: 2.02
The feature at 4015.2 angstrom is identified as Lyman alpha 1216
